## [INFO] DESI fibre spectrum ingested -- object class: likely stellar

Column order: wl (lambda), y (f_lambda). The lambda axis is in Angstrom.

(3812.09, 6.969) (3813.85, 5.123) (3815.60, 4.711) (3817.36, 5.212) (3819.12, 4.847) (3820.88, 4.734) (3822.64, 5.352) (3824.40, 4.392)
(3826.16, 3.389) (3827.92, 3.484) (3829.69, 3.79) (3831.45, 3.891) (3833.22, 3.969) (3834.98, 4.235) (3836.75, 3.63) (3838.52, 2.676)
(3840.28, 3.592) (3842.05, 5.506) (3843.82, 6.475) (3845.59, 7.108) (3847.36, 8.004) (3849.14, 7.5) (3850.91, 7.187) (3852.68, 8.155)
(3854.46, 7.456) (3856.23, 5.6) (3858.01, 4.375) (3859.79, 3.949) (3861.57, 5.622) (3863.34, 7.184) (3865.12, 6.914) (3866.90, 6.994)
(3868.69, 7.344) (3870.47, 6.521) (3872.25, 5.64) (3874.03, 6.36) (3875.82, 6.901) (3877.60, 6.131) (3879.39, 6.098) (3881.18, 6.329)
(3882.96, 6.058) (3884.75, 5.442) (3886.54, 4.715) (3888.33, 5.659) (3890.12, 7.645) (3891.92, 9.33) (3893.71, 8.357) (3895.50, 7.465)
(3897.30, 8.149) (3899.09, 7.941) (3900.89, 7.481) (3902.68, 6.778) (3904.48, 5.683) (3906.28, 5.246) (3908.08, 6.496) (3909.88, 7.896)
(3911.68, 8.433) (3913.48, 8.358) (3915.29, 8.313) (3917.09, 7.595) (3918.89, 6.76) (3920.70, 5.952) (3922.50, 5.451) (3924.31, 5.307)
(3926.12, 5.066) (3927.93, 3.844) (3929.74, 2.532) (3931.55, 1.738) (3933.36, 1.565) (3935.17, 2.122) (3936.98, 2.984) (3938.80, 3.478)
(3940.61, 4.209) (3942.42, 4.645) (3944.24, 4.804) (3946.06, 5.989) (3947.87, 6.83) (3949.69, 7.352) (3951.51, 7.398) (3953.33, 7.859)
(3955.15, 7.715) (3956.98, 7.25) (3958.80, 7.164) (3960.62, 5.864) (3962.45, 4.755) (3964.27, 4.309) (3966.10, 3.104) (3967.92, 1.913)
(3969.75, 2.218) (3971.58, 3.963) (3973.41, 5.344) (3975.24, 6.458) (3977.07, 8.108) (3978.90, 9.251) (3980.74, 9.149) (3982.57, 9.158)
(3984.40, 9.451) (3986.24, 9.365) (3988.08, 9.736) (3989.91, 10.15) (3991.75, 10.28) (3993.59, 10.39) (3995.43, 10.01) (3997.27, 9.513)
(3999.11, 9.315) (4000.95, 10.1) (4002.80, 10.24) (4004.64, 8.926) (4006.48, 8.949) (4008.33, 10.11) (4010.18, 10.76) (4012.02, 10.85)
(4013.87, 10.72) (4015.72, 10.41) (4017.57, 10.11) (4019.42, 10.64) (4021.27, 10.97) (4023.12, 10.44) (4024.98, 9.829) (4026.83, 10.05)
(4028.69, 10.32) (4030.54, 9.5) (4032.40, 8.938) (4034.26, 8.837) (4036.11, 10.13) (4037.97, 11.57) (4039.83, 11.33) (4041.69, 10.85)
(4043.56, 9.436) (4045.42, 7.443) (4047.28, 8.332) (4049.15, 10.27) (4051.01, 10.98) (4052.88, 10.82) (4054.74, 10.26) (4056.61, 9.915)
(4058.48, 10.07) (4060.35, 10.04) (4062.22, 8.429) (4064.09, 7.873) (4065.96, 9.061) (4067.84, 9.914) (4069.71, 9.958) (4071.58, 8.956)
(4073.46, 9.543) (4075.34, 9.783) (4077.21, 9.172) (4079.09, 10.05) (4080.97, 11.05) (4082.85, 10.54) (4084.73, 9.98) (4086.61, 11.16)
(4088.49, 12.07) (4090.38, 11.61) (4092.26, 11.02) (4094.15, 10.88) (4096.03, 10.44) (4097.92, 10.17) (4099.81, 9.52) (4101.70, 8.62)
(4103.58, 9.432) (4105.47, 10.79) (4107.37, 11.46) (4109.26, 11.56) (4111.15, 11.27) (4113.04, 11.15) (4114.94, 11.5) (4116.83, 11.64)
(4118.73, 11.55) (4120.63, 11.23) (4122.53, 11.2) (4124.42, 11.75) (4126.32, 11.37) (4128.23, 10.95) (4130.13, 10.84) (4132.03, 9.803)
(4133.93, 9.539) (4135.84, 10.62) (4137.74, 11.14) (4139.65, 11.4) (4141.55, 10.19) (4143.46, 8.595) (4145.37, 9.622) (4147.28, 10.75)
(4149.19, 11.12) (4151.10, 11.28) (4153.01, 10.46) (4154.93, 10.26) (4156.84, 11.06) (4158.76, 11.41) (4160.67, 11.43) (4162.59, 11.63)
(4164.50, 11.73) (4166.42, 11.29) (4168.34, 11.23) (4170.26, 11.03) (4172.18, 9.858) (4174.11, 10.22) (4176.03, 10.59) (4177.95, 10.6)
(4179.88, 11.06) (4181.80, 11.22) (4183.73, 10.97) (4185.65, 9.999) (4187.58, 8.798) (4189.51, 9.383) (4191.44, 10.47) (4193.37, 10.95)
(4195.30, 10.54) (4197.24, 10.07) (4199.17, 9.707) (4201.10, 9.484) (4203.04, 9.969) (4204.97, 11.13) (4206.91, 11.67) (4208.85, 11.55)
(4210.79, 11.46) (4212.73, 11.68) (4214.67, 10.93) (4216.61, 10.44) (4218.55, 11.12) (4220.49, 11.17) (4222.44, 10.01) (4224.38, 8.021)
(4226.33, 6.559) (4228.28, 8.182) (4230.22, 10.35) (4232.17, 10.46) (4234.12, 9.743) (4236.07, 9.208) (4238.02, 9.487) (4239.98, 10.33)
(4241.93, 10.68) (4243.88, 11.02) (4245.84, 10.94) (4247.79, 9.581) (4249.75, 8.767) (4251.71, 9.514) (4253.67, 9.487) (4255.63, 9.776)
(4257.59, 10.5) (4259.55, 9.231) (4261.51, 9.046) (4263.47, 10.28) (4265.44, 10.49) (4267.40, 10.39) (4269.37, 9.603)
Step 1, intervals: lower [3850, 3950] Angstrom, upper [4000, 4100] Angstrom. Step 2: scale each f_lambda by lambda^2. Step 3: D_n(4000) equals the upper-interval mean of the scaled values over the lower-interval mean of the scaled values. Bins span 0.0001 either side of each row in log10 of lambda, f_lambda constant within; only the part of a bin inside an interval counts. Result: 1.80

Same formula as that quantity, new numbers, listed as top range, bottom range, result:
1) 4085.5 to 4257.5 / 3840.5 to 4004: 1.80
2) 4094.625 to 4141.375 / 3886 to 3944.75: 2.05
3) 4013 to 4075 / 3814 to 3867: 2.06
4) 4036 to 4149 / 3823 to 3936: 1.96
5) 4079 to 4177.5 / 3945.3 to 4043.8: 1.34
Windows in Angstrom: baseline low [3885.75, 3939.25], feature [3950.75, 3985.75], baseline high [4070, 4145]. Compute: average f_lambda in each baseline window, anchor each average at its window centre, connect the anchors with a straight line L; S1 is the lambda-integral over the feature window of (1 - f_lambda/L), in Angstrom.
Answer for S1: 4.4 Angstrom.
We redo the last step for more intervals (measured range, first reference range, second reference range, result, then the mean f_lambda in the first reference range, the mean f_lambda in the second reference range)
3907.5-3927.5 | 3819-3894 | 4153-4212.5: -0.4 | 5.77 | 10.7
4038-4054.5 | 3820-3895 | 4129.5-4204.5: -2.6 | 5.82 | 10.5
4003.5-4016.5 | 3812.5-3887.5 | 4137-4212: -3.3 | 5.55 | 10.7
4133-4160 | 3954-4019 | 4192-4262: -3.1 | 8.17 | 10.1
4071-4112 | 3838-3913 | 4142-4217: -4.1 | 6.57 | 10.7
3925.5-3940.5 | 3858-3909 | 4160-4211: 8.9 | 6.55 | 10.7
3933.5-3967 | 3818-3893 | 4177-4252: 7.6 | 5.73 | 10.2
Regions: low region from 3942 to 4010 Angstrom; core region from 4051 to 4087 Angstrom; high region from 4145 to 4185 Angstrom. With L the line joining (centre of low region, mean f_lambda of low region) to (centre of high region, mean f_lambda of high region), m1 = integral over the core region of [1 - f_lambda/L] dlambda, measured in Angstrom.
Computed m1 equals -2.5 Angstrom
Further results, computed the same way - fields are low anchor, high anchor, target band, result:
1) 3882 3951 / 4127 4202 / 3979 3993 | -4.7 Angstrom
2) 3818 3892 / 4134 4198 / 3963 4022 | -4.6 Angstrom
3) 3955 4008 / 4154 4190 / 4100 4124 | -2.8 Angstrom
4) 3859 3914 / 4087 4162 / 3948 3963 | 1.8 Angstrom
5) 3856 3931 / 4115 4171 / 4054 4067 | 0.1 Angstrom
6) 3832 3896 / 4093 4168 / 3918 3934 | 6.5 Angstrom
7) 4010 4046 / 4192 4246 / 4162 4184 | -1.6 Angstrom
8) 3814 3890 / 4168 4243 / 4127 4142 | -2.0 Angstrom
